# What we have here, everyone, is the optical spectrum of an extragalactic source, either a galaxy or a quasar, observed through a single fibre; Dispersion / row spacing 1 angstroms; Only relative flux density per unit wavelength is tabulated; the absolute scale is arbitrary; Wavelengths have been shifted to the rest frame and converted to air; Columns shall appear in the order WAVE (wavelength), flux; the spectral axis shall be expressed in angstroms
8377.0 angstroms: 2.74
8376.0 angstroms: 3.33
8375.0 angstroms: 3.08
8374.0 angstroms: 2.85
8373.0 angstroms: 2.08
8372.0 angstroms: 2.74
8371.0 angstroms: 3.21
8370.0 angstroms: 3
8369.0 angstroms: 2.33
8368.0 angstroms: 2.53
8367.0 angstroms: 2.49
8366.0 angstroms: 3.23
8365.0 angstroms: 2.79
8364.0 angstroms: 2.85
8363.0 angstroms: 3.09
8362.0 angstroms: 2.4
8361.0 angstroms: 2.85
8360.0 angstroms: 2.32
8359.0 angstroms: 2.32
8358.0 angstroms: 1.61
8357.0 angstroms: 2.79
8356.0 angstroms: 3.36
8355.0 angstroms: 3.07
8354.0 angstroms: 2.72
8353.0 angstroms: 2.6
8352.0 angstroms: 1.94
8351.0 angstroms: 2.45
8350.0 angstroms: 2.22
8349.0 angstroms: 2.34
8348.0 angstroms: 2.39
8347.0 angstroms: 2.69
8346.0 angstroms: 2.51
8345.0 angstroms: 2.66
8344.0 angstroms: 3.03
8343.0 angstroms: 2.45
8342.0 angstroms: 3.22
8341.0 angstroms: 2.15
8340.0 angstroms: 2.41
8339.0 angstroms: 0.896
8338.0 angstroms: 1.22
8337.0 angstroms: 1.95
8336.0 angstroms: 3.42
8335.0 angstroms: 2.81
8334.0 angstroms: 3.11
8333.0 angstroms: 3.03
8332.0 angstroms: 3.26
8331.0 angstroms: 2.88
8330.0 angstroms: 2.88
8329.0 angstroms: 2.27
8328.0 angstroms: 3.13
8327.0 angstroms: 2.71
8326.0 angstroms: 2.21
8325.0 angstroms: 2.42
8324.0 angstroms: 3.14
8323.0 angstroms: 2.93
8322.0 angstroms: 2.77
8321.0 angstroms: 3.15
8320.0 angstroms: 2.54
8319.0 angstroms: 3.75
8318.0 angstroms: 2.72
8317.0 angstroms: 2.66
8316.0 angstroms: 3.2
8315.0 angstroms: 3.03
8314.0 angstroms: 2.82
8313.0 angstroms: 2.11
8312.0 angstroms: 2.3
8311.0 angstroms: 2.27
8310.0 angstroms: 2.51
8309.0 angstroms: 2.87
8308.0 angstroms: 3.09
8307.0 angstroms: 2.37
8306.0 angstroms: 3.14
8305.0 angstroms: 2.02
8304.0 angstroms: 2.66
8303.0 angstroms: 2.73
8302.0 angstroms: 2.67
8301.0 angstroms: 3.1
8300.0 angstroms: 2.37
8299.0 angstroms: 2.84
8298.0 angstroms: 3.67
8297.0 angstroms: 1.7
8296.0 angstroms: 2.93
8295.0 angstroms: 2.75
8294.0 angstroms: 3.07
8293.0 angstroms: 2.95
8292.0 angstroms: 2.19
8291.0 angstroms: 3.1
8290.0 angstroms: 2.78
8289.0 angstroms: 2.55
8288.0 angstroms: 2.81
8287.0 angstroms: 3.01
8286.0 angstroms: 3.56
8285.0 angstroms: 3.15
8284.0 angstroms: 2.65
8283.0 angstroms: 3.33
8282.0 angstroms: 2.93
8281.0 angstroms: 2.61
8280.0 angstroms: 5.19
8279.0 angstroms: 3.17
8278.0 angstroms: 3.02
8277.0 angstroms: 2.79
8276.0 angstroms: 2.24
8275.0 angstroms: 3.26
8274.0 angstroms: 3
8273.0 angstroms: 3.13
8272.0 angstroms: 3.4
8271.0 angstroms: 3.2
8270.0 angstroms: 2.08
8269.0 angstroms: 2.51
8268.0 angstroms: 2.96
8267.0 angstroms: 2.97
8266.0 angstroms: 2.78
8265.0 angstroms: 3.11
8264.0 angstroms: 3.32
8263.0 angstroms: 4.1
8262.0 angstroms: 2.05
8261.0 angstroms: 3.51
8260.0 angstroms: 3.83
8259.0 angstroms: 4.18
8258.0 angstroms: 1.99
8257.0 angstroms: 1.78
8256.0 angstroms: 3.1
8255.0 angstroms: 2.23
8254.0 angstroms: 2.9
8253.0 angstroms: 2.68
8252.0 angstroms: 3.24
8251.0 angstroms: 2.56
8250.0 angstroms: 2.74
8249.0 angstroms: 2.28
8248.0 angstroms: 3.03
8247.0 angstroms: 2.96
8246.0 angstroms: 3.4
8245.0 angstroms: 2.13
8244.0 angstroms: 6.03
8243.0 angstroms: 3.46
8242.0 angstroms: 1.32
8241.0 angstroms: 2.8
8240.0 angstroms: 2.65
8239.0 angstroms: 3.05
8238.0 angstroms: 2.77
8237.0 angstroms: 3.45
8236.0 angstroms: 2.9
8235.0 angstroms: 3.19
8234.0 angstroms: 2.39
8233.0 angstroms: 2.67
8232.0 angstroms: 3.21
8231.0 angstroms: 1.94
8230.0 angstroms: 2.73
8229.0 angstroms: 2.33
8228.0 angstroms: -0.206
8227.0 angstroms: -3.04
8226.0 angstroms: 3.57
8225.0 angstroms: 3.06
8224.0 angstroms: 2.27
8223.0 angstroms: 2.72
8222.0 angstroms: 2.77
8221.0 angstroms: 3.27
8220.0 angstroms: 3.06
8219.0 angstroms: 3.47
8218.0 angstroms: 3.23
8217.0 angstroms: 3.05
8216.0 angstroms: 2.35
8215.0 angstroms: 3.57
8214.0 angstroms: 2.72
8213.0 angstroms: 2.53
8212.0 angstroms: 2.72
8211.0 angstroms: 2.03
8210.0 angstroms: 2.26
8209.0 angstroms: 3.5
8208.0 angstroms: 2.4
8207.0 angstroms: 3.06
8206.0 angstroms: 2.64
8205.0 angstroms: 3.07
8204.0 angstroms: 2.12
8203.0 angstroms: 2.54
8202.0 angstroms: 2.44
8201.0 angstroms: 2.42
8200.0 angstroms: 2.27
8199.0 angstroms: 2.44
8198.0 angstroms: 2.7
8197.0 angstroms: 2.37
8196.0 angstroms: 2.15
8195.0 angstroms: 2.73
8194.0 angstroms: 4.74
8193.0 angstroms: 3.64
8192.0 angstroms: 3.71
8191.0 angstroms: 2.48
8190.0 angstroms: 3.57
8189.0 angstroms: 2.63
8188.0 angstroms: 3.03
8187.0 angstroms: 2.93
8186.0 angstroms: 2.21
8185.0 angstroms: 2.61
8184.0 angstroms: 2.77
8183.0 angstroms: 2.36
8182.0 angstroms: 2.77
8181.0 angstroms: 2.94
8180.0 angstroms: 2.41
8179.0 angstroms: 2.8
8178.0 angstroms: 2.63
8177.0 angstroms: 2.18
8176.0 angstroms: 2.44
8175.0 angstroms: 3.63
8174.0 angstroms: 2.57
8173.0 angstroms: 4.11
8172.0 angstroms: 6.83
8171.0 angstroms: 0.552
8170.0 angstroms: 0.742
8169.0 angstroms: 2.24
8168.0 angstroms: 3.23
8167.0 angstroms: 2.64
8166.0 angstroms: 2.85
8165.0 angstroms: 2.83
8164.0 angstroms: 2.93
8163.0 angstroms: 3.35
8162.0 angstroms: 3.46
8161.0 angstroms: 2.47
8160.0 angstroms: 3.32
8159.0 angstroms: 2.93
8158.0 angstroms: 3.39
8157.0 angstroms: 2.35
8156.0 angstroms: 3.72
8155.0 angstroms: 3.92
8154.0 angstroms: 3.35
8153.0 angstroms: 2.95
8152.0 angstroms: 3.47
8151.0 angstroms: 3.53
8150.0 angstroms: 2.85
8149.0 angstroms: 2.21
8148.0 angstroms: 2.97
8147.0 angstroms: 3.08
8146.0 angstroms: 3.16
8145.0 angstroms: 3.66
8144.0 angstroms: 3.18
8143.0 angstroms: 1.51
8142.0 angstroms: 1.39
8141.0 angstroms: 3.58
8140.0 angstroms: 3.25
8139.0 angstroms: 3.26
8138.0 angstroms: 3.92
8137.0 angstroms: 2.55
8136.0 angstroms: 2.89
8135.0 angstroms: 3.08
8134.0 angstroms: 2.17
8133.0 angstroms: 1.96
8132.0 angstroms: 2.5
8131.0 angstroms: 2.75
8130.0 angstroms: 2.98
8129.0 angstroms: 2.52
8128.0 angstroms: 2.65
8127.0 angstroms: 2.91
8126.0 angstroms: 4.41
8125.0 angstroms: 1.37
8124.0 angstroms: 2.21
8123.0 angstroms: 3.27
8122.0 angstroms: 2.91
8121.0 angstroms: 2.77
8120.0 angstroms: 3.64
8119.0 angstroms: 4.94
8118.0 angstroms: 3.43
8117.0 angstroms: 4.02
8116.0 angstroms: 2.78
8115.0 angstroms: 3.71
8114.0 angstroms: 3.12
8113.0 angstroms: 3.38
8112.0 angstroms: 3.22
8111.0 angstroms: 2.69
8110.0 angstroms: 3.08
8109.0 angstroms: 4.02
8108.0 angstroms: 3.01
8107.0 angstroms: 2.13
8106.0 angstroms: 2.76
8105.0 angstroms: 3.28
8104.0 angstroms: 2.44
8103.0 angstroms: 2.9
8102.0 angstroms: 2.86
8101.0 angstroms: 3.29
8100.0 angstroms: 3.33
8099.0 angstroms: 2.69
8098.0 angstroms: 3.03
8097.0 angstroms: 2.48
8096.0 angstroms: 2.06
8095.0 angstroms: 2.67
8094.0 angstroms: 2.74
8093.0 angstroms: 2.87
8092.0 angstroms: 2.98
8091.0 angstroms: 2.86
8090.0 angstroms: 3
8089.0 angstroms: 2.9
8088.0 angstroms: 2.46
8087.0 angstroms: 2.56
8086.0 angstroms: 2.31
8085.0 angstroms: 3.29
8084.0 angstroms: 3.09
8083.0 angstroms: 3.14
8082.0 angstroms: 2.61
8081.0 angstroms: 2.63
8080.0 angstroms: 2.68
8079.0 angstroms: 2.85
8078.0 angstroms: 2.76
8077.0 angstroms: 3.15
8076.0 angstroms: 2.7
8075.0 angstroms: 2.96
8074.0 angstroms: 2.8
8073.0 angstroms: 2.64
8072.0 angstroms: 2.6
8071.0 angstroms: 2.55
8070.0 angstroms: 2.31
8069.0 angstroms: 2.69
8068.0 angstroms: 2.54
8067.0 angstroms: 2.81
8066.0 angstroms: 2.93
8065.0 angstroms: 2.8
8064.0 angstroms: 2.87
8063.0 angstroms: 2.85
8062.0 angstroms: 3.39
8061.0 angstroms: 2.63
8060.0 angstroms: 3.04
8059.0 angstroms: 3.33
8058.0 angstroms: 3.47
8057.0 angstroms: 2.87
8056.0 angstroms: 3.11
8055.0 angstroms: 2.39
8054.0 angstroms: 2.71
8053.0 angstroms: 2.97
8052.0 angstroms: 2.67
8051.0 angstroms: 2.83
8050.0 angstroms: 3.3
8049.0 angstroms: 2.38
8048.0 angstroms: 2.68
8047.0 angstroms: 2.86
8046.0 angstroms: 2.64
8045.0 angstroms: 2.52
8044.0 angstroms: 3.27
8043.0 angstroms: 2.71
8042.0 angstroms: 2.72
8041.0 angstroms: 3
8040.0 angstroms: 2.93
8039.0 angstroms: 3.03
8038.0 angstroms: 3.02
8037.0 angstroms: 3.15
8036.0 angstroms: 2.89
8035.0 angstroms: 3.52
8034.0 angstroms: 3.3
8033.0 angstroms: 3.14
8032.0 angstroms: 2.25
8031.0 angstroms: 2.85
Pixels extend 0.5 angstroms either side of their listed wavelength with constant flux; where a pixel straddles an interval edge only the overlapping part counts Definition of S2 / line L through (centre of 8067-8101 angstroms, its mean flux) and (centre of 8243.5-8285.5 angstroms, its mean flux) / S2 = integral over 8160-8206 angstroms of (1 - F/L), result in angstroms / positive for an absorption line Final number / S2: 1.53 angstroms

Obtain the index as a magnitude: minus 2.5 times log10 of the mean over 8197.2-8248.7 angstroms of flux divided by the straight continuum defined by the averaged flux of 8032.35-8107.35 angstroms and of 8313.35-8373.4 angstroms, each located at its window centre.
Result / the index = 0.04 mag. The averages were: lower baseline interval 2.84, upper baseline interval 2.66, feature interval 2.65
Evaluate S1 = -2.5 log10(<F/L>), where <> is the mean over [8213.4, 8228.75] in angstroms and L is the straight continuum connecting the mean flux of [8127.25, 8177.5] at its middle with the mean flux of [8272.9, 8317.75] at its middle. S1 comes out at 0.20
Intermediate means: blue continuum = 2.92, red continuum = 2.85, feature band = 2.39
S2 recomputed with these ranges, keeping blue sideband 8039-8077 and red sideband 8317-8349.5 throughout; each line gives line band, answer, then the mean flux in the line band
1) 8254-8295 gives -4.4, 2.99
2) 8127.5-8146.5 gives 0.0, 2.79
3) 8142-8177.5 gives -2.6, 2.97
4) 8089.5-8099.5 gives 0.2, 2.74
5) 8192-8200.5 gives -0.6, 2.93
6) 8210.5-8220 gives -0.5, 2.86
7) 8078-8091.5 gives 0.1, 2.8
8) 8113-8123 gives -2.4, 3.46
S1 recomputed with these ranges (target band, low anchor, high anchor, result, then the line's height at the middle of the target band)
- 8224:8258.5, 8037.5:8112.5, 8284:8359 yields 0.07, 2.74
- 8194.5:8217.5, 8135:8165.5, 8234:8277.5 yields 0.15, 3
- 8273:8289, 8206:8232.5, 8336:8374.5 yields -0.23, 2.51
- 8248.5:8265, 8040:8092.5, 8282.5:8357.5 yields -0.07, 2.74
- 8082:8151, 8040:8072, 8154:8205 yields -0.03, 2.85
